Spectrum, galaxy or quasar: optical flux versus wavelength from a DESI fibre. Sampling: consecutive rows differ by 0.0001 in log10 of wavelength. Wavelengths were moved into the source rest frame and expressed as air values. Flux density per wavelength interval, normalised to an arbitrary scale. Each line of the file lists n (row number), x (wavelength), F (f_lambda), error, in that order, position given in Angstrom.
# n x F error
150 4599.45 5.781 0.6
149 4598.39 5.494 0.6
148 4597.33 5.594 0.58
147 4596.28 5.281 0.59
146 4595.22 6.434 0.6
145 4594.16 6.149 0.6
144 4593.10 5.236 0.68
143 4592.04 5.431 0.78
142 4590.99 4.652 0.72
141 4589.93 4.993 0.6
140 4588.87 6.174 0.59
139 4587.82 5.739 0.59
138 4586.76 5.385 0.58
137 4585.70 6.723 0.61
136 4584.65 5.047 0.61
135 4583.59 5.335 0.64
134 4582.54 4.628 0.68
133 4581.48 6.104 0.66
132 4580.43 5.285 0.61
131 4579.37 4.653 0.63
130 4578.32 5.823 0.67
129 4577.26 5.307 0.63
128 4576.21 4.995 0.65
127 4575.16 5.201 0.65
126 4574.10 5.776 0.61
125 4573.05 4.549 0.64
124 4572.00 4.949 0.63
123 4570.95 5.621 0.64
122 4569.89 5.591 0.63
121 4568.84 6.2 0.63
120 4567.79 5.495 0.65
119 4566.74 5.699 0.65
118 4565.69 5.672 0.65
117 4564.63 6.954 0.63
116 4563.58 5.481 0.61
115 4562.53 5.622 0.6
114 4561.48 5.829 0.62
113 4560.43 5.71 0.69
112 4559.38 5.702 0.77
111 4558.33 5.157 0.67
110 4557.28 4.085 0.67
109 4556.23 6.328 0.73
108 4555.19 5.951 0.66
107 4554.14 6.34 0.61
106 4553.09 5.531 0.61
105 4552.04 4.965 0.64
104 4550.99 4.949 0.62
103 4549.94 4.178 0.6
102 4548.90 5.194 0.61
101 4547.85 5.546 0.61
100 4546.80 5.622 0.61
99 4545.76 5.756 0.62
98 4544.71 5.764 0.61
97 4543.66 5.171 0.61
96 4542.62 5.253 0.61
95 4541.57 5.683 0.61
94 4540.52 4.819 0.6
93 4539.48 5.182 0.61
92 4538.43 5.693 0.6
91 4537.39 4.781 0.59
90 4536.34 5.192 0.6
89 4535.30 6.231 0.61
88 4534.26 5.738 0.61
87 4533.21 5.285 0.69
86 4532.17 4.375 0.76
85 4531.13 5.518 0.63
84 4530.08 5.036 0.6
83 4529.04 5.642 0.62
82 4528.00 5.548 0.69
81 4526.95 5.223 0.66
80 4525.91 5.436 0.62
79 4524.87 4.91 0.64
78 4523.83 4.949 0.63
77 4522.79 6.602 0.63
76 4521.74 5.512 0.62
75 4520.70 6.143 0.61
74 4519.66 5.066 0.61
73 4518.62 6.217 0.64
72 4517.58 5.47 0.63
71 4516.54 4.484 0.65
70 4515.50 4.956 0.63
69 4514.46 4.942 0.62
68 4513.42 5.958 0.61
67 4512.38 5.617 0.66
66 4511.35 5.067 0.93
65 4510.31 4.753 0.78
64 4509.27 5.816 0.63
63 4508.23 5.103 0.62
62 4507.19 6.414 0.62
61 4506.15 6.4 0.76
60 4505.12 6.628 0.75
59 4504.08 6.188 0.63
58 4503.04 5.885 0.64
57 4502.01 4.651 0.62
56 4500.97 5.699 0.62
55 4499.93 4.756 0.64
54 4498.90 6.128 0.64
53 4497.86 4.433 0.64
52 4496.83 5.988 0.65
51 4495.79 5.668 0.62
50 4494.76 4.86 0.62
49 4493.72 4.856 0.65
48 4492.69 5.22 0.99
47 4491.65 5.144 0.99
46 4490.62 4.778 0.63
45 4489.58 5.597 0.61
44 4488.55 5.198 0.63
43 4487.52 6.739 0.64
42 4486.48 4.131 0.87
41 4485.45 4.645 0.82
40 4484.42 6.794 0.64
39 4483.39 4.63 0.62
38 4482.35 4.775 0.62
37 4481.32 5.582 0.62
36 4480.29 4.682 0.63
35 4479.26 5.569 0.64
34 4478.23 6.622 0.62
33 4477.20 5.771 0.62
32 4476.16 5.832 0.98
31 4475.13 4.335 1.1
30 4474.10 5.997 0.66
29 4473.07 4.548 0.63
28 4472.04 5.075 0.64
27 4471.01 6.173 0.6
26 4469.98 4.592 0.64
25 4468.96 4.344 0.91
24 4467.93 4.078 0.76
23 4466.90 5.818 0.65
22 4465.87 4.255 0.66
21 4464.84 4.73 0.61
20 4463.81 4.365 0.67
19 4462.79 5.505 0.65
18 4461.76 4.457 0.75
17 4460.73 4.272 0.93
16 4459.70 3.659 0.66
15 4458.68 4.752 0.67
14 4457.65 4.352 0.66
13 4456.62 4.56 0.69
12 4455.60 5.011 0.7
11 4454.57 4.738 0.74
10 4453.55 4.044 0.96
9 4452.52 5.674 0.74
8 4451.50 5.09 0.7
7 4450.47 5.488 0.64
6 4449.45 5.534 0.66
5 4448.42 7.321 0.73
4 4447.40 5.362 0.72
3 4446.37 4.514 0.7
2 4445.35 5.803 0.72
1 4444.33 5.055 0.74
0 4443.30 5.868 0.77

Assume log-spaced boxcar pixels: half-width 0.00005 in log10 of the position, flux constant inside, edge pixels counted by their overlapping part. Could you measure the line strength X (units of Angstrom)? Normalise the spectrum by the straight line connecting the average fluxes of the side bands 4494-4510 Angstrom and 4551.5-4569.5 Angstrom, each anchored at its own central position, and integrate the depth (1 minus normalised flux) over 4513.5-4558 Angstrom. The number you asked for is 2.3 Angstrom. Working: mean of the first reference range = 5.62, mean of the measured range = 5.37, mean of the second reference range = 5.69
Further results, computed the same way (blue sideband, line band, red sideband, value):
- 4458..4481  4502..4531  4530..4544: -1.9 Angstrom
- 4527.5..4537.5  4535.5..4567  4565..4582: -0.4 Angstrom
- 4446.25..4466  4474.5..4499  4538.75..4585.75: -1.3 Angstrom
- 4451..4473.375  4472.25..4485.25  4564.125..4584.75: -1.5 Angstrom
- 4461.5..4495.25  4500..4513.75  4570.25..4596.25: -1.2 Angstrom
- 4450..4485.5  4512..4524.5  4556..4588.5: -0.6 Angstrom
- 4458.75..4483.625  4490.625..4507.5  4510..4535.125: -1.1 Angstrom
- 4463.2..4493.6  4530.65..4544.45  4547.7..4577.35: 0.2 Angstrom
